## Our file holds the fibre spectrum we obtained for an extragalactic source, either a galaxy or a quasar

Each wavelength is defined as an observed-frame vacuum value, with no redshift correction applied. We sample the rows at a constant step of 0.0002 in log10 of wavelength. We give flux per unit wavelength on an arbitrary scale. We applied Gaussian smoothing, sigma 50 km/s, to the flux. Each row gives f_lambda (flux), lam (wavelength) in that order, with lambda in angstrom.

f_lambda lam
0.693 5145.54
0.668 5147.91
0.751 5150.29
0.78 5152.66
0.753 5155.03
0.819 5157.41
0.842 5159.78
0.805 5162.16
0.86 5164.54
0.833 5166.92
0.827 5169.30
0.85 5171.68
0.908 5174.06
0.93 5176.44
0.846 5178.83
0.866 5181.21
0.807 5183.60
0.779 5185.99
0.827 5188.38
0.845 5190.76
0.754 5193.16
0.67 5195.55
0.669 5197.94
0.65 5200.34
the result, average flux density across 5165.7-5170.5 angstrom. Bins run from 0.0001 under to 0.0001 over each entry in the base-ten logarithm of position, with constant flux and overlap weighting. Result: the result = 0.83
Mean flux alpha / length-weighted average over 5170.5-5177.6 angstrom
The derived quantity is 0.897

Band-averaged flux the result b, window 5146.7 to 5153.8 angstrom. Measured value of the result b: 0.732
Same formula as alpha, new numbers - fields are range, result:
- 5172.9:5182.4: 0.888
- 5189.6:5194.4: 0.797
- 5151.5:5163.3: 0.8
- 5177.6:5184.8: 0.839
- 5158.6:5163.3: 0.823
